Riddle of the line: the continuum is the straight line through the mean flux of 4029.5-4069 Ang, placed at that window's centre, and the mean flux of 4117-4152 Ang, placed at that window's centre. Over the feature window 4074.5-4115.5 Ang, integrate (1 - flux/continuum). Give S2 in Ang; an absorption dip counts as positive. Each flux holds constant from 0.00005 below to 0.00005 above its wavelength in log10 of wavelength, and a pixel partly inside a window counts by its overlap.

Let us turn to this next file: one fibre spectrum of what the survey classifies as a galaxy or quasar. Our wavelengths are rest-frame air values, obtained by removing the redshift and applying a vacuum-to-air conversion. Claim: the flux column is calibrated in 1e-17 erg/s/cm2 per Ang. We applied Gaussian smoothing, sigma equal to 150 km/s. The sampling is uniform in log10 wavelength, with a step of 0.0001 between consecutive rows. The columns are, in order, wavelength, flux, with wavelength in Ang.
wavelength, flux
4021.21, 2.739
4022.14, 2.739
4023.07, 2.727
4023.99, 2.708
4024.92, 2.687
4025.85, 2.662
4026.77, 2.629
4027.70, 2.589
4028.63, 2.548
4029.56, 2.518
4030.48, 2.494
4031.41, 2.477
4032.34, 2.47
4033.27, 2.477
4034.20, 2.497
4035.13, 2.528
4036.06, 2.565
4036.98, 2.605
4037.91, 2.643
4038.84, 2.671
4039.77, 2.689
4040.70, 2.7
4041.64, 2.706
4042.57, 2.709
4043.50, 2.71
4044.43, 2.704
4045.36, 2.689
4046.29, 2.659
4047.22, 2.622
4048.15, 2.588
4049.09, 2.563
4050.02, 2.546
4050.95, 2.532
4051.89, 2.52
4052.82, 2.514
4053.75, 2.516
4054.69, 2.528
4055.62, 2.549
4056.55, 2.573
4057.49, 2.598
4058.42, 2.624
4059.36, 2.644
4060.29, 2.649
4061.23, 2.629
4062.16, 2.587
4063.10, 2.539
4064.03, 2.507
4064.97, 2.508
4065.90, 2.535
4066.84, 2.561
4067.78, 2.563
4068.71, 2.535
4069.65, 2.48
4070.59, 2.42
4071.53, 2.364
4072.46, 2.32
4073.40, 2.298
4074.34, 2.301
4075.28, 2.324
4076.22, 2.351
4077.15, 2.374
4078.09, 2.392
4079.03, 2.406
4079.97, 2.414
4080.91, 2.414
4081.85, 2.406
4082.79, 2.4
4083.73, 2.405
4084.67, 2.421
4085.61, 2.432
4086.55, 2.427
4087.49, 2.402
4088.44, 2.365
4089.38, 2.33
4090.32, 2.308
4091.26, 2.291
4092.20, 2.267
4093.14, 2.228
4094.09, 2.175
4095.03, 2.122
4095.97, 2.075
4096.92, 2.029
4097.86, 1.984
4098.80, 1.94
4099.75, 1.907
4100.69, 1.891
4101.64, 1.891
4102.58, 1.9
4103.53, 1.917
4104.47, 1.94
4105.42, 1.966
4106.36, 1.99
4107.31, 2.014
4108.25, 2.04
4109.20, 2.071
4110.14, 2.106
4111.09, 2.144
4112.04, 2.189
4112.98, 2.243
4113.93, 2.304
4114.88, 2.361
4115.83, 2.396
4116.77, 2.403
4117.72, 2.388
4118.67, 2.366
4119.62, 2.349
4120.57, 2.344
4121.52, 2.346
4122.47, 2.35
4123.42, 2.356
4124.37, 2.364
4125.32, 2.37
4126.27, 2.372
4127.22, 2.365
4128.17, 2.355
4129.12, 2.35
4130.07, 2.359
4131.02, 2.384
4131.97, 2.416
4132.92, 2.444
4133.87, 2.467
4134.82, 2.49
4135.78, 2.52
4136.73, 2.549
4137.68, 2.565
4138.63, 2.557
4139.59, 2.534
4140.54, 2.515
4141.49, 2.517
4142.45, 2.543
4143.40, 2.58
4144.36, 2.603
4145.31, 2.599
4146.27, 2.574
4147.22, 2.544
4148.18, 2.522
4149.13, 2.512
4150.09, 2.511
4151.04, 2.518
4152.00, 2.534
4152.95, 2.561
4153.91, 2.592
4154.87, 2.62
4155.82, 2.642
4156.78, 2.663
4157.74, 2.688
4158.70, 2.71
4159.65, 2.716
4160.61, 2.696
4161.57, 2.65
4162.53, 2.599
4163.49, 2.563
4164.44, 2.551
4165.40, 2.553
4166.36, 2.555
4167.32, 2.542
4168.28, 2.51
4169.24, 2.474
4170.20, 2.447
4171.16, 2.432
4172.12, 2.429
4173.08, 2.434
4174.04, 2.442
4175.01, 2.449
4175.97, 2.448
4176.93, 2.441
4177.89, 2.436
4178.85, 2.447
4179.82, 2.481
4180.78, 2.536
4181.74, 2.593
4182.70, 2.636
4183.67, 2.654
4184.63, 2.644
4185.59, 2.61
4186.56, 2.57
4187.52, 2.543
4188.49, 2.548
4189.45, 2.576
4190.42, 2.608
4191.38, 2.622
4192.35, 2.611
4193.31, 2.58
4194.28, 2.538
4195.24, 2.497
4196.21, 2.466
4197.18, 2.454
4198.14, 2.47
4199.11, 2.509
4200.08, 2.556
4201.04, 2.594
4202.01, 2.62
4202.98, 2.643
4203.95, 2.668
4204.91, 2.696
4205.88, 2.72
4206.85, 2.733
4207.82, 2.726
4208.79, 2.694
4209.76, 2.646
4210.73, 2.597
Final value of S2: 5.17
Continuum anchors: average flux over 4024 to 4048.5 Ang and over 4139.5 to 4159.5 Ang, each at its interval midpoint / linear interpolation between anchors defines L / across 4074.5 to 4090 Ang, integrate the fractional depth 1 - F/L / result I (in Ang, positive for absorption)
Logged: 1.2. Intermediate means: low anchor 2.61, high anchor 2.58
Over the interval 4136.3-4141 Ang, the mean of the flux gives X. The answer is 2.55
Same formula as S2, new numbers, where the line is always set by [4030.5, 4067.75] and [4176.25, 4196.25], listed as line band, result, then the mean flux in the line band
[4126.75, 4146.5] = 0.60 Ang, 2.49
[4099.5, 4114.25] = 3.11 Ang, 2.03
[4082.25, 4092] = 0.77 Ang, 2.38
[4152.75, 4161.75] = -0.33 Ang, 2.66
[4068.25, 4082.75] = 1.09 Ang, 2.39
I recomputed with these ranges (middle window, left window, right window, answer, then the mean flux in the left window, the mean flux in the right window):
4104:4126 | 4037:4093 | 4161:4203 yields 2.4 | 2.5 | 2.53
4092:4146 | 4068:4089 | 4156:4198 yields 4.0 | 2.39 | 2.55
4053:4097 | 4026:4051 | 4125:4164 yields 2.7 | 2.6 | 2.53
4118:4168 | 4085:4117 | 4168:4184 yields -3.7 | 2.15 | 2.48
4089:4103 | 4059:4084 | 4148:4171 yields 2.3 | 2.46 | 2.58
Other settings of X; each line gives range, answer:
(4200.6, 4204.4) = 2.63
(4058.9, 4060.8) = 2.65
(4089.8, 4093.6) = 2.28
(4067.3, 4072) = 2.47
